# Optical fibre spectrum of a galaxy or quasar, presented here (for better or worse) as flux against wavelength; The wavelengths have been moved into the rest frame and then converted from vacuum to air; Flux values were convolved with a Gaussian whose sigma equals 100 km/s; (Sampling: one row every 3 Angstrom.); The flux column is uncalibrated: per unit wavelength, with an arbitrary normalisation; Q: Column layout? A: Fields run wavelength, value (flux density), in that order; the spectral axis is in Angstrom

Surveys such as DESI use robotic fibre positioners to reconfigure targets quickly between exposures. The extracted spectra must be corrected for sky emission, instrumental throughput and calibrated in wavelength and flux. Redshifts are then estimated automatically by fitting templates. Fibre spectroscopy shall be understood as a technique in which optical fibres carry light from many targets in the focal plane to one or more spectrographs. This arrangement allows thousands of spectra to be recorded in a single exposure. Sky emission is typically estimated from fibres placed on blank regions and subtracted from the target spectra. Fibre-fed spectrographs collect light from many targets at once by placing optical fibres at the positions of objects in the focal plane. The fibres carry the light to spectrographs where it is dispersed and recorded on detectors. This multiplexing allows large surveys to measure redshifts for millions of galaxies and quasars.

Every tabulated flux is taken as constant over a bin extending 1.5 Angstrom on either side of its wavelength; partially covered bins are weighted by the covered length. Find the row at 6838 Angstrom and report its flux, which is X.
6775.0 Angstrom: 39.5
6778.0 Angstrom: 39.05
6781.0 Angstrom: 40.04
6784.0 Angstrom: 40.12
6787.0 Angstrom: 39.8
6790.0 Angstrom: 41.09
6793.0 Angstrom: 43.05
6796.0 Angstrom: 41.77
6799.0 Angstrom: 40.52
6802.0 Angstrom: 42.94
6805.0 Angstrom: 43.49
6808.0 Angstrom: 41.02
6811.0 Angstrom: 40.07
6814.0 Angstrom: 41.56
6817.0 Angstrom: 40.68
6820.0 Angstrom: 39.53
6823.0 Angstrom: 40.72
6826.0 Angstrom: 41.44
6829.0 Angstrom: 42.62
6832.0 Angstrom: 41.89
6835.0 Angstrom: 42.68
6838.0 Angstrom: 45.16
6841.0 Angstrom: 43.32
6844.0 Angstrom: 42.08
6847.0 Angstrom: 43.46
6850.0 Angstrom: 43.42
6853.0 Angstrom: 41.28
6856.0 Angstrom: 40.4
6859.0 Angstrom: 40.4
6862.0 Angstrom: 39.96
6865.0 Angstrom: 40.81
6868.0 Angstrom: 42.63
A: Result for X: 45.16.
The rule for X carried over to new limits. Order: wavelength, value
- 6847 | 43.46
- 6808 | 41.02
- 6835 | 42.68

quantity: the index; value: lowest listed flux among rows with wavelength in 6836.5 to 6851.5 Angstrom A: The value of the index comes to 42.08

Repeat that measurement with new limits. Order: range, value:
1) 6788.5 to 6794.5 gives 41.09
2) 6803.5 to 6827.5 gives 39.53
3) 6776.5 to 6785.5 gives 39.05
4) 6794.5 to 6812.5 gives 40.07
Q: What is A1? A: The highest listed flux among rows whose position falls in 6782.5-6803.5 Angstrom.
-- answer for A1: 43.05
